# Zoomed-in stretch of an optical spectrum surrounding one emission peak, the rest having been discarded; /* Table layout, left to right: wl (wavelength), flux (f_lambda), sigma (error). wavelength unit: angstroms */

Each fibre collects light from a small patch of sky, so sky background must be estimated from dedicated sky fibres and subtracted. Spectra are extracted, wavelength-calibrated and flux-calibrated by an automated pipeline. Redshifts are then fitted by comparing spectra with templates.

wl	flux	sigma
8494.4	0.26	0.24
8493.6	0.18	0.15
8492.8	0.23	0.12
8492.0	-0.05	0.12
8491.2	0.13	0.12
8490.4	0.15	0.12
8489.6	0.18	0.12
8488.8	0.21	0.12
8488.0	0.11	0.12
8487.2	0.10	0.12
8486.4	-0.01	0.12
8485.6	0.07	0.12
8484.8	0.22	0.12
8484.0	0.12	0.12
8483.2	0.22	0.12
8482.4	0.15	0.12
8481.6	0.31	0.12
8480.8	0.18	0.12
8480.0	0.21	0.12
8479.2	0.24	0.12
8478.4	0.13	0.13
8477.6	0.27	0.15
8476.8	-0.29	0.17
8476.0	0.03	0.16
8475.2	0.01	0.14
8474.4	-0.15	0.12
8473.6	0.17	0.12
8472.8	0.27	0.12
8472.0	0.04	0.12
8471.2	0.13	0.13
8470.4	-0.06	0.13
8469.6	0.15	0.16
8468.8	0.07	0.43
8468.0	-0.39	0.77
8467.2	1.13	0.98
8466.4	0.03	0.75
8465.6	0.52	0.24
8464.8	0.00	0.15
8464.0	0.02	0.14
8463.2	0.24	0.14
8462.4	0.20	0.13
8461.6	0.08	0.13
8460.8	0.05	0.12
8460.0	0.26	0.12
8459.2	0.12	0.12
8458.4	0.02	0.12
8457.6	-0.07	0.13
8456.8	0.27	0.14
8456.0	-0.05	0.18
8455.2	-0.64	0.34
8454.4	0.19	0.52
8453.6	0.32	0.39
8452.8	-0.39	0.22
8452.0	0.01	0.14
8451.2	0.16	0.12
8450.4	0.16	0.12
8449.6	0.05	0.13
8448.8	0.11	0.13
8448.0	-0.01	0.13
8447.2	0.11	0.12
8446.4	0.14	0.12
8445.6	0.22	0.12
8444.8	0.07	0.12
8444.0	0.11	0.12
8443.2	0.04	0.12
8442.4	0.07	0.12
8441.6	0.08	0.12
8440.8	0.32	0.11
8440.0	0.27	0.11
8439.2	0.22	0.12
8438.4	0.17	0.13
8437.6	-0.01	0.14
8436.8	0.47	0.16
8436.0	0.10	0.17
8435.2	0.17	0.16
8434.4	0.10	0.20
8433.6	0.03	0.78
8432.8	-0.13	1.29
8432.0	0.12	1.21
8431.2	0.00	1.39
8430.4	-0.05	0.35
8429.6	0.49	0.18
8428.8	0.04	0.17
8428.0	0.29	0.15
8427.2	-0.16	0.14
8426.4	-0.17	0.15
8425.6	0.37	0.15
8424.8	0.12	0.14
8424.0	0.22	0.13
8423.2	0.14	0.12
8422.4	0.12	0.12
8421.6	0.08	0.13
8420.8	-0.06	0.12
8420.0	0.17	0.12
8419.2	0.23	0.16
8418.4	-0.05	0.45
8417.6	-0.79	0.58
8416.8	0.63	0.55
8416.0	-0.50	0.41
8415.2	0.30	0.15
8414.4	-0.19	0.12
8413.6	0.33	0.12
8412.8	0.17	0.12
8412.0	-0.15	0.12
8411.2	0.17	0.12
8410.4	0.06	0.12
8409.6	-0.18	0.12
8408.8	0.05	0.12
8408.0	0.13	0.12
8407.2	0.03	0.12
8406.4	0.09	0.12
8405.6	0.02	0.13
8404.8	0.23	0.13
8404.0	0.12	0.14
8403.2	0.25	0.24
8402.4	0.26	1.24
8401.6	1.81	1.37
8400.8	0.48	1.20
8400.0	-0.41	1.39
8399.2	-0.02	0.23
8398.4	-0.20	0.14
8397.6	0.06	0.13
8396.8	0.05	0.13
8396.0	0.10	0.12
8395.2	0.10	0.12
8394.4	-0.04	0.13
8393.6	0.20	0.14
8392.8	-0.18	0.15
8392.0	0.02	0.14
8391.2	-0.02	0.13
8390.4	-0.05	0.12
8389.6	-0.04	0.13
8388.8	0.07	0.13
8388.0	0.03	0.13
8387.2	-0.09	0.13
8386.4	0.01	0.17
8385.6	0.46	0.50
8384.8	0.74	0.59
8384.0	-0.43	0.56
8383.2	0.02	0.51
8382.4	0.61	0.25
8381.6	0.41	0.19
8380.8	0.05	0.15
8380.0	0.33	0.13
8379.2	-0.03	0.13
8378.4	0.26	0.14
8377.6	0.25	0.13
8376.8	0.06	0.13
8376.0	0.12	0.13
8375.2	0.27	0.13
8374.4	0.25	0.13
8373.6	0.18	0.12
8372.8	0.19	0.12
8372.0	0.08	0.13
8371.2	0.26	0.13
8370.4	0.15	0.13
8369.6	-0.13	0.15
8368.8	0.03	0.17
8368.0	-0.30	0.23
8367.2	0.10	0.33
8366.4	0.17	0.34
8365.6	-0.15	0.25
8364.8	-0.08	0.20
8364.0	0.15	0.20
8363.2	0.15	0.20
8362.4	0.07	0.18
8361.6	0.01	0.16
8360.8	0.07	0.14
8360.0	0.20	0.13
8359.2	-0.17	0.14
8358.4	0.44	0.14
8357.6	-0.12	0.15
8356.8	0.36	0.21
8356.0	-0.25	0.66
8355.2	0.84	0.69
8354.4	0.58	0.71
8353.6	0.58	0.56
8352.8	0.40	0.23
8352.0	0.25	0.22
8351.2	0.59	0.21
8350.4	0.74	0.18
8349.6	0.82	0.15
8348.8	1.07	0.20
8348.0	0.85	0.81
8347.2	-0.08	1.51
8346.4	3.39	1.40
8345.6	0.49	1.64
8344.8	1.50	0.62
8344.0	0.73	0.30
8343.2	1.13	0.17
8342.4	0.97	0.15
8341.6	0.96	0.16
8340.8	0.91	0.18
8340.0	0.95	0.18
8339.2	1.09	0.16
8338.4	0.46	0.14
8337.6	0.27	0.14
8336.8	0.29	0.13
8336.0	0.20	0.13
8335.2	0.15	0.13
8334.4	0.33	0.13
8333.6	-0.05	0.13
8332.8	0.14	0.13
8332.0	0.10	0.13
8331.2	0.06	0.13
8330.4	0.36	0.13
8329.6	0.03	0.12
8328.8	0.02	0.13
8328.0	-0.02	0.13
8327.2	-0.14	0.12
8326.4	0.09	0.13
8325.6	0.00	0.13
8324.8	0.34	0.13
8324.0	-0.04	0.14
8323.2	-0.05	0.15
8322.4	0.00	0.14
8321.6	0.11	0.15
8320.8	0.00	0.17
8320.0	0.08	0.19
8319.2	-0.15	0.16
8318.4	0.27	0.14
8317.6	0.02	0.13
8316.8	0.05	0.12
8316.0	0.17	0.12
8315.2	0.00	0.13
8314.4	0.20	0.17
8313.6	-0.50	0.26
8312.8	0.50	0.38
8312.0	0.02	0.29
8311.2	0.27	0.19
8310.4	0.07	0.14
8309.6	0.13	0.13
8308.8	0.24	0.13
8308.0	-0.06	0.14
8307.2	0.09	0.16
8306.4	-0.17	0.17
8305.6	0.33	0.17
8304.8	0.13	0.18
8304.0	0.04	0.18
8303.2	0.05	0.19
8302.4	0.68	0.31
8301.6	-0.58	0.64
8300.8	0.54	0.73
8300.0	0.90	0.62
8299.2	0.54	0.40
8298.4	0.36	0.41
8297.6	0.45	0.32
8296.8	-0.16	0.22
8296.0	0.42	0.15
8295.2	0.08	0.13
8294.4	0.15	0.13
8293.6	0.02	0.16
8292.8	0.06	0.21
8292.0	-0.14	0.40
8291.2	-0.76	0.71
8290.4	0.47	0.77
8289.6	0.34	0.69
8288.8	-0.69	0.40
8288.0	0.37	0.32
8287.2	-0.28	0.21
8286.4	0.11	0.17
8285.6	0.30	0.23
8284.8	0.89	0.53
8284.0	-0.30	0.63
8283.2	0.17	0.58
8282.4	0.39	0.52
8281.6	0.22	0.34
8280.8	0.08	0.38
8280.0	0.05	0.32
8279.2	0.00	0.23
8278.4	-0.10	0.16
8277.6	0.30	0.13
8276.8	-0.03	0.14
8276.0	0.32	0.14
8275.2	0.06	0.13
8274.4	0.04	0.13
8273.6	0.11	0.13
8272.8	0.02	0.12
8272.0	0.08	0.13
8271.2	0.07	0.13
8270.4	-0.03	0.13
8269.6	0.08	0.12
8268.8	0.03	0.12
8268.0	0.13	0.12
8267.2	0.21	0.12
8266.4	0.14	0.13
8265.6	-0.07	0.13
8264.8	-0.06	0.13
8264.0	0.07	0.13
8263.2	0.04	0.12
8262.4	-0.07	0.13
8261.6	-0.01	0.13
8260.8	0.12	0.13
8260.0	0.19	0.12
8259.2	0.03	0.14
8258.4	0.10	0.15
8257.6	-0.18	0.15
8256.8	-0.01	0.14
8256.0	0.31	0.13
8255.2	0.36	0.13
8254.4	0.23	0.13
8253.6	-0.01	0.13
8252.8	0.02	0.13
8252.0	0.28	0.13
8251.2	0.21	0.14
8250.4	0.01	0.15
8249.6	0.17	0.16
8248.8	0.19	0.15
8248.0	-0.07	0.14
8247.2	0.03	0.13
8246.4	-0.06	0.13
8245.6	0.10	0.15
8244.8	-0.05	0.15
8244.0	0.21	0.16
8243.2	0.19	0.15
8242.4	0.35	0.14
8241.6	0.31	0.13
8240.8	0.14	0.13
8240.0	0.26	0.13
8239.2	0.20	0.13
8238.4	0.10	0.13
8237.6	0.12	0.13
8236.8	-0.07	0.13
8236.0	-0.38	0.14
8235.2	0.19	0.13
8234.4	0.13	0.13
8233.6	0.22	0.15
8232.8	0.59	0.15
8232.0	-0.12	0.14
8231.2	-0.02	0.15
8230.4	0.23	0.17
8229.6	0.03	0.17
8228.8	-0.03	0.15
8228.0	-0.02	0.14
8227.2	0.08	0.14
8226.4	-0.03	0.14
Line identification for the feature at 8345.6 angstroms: [O II] 3727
